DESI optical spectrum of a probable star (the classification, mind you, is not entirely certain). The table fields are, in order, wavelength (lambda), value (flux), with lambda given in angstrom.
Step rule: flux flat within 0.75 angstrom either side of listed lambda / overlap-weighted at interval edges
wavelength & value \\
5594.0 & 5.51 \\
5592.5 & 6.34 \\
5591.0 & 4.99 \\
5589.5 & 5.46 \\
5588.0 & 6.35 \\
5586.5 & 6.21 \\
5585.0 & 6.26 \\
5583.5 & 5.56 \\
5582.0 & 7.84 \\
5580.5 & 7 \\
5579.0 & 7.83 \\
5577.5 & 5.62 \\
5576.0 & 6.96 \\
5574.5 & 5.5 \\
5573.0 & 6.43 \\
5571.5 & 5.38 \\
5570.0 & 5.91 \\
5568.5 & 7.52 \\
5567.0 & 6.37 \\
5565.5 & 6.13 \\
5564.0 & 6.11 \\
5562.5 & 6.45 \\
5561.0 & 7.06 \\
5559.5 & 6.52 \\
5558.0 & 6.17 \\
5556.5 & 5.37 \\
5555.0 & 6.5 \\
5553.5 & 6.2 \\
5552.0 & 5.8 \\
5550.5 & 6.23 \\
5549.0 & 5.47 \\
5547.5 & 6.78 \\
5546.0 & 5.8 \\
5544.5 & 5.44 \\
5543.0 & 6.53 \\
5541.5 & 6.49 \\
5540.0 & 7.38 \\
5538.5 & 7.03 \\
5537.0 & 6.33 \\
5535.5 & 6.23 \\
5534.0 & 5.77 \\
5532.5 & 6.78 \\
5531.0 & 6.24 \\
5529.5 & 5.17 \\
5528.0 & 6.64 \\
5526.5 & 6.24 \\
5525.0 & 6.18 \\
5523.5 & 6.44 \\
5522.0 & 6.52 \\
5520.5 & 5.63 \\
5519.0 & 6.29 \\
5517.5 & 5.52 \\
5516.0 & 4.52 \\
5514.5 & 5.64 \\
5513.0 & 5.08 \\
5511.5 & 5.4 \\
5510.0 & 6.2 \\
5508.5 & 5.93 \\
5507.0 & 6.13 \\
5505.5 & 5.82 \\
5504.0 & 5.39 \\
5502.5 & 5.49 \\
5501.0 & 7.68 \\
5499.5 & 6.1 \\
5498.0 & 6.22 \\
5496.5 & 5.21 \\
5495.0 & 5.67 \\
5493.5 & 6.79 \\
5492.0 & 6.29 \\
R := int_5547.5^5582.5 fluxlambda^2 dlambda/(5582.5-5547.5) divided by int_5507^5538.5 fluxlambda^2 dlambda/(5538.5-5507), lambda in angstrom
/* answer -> 1.1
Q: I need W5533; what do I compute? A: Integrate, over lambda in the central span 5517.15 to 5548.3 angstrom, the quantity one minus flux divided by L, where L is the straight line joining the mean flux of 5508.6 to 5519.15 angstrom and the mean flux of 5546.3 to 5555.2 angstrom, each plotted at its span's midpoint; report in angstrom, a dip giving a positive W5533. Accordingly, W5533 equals -2.4 angstrom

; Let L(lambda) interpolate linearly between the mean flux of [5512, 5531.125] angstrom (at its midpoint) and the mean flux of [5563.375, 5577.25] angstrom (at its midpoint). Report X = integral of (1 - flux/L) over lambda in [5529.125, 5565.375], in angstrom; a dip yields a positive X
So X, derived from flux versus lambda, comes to -1.2 angstrom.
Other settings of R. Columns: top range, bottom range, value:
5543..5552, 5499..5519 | 1.05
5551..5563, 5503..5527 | 1.09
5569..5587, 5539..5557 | 1.04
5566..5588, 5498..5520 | 1.14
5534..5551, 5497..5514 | 1.08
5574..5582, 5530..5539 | 1.08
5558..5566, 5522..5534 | 1.05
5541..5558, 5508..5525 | 1.06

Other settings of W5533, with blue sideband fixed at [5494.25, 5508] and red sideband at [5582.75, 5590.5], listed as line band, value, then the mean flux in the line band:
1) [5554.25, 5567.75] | -0.80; 6.3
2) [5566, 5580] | -1.07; 6.4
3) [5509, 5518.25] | 0.86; 5.41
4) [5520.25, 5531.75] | -0.38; 6.15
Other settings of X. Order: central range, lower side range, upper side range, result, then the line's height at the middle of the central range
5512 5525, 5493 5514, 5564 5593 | 0.6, 6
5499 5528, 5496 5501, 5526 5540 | 1.4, 6.23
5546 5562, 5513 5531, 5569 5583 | 0.1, 6.24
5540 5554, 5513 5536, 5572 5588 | 0.1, 6.17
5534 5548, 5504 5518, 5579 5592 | -1.3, 5.87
